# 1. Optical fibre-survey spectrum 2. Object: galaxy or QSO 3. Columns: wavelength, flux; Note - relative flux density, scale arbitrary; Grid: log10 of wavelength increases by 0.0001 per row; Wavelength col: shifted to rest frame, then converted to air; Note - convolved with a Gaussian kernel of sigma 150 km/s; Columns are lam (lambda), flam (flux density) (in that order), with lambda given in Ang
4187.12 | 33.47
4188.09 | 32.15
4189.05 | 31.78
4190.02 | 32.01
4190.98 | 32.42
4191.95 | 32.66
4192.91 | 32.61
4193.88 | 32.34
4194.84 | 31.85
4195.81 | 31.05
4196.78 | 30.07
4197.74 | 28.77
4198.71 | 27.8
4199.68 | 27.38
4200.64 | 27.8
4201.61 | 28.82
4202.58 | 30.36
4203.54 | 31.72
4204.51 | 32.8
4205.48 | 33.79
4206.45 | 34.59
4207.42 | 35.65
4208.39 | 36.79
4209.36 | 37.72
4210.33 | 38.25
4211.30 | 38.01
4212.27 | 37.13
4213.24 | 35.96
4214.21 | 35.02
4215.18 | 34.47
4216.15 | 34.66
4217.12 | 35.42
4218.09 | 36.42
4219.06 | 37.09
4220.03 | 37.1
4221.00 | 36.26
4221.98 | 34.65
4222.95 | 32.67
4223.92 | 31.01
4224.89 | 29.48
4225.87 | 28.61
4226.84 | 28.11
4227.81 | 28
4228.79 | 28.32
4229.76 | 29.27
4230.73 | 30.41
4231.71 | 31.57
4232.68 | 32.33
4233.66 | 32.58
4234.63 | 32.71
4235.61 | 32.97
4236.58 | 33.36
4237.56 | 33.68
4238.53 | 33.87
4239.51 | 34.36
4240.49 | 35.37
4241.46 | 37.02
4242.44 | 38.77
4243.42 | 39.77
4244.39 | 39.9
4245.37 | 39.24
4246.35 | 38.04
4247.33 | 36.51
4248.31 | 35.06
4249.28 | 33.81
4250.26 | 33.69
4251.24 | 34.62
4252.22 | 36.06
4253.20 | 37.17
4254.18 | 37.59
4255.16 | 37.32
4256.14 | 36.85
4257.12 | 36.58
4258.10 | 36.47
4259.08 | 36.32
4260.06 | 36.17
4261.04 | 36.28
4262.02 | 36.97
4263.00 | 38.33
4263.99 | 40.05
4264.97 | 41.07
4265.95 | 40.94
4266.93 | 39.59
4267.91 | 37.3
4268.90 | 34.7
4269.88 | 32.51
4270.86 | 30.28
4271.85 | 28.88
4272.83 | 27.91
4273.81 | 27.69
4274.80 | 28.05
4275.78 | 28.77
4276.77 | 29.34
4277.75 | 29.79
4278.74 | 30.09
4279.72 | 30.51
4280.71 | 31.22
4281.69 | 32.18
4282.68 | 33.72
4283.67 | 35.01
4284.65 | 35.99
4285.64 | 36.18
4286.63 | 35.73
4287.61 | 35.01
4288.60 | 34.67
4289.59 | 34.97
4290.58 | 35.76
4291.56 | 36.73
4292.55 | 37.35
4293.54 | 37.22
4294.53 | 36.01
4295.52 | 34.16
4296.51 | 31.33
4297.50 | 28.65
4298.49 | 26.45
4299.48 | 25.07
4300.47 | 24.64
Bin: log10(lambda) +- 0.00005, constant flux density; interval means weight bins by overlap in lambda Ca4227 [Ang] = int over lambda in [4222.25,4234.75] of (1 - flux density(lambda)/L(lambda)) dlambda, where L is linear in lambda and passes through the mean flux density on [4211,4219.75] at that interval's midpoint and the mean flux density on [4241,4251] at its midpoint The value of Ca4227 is 2.1 Ang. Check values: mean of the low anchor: 36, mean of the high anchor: 37.1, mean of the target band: 30.4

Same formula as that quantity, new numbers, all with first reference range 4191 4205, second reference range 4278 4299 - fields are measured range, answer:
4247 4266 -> -2.5 Ang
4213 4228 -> -1.1 Ang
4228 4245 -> -1.0 Ang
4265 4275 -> -0.1 Ang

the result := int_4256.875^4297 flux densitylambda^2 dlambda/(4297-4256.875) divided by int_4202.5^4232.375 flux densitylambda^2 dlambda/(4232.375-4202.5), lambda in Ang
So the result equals 1.0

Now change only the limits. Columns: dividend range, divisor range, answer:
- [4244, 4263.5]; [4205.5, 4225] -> 1.05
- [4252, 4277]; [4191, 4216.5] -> 1.09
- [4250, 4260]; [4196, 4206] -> 1.24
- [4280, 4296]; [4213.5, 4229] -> 1.09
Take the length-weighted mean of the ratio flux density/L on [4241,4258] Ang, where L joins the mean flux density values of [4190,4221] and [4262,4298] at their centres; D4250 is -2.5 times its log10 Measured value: -0.099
